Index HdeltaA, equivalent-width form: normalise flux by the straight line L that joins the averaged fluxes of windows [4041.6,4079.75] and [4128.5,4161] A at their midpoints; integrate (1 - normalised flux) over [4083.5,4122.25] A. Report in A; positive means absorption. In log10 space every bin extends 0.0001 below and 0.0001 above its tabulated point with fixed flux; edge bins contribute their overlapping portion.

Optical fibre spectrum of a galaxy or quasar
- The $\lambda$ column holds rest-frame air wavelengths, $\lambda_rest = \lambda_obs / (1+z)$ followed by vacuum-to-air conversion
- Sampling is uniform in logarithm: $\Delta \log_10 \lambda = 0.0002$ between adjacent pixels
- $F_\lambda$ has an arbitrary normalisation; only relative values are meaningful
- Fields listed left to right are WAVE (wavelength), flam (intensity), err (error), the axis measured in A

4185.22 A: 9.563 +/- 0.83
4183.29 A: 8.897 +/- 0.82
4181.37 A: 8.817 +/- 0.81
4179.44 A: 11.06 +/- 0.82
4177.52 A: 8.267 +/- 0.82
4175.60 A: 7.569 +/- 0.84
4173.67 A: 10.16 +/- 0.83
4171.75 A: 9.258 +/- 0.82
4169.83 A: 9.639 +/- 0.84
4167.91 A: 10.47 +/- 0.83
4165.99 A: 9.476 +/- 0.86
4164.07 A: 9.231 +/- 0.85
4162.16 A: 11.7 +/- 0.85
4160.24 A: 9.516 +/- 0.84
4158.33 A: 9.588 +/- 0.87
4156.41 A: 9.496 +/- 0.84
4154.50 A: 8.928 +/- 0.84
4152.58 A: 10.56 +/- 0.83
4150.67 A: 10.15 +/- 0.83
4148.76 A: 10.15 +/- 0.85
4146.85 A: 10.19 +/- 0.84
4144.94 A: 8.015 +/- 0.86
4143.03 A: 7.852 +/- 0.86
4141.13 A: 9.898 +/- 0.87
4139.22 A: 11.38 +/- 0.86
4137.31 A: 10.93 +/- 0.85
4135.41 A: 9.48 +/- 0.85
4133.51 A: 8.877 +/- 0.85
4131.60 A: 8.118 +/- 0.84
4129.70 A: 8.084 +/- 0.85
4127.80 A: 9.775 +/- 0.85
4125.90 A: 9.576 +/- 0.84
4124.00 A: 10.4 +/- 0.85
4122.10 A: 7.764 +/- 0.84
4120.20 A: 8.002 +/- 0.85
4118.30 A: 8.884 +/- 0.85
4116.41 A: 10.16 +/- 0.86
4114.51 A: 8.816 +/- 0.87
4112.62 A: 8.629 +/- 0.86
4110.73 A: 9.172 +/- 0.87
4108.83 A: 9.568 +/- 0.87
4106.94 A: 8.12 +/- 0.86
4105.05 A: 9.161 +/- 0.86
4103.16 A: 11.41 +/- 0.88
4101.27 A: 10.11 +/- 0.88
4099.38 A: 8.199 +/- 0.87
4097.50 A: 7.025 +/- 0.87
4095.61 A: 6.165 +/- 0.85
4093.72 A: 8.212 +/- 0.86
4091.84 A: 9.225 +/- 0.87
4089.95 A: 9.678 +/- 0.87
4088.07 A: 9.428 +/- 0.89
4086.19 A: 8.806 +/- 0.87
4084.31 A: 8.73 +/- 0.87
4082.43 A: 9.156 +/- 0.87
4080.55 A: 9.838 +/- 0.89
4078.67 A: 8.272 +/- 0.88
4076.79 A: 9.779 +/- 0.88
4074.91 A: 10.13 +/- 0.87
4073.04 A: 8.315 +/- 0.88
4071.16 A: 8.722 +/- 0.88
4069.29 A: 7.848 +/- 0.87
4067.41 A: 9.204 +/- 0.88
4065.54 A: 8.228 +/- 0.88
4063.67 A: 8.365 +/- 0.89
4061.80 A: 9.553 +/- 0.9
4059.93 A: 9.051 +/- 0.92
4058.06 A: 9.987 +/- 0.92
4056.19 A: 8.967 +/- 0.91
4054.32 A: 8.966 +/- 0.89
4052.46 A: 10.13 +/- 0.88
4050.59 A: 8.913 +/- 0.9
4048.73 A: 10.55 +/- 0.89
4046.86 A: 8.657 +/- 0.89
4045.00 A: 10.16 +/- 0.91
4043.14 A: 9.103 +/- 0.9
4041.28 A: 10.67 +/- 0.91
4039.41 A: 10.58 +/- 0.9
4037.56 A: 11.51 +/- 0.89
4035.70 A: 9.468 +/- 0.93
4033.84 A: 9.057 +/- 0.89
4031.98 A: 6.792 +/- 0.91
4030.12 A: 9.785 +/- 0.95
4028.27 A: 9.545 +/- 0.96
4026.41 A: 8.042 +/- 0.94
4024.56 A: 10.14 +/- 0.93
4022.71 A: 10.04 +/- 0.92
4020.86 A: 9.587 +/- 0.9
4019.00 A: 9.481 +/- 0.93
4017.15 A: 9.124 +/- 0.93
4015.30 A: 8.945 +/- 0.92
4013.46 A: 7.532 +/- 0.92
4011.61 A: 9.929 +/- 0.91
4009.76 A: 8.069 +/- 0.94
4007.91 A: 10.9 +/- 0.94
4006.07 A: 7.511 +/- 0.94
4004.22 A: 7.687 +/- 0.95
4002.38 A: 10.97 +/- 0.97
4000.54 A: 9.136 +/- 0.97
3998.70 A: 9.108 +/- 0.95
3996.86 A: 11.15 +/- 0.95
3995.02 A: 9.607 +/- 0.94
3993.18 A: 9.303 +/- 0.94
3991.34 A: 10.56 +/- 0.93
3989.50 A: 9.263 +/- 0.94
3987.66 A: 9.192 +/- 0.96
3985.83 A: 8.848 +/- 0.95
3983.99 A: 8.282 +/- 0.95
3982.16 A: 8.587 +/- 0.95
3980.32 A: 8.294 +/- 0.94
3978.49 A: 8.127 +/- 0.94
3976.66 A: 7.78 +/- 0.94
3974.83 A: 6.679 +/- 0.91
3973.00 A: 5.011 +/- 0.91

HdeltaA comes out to 2.0 A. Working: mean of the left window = 9.17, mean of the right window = 9.49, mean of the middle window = 8.84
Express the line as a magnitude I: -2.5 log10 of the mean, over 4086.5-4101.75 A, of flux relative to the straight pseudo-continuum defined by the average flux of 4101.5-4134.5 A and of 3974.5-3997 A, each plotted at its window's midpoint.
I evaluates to 0.074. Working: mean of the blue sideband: 8.88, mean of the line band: 8.47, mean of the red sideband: 9.11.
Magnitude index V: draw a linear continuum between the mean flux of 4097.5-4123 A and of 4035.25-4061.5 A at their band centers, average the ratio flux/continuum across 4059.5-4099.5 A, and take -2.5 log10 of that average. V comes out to 0.08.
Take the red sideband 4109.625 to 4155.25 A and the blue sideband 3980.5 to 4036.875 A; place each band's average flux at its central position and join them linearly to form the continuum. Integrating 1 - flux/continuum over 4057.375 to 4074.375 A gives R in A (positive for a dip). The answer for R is 0.8 A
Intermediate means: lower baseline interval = 9.18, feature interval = 8.82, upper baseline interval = 9.33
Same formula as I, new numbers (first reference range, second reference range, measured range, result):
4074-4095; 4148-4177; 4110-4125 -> 0.05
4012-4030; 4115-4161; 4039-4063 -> -0.04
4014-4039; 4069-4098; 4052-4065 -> -0.03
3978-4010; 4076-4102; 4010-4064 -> -0.05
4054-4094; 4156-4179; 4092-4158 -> 0.02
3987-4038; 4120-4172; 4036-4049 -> -0.08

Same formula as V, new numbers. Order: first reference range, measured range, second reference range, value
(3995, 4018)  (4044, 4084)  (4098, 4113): 0.01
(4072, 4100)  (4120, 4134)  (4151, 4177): 0.04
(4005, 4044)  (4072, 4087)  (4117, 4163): 0.03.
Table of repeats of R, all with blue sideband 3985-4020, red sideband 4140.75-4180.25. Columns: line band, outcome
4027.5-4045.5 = -0.6 A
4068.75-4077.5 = 0.4 A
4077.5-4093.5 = 0.6 A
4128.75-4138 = 0.5 A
